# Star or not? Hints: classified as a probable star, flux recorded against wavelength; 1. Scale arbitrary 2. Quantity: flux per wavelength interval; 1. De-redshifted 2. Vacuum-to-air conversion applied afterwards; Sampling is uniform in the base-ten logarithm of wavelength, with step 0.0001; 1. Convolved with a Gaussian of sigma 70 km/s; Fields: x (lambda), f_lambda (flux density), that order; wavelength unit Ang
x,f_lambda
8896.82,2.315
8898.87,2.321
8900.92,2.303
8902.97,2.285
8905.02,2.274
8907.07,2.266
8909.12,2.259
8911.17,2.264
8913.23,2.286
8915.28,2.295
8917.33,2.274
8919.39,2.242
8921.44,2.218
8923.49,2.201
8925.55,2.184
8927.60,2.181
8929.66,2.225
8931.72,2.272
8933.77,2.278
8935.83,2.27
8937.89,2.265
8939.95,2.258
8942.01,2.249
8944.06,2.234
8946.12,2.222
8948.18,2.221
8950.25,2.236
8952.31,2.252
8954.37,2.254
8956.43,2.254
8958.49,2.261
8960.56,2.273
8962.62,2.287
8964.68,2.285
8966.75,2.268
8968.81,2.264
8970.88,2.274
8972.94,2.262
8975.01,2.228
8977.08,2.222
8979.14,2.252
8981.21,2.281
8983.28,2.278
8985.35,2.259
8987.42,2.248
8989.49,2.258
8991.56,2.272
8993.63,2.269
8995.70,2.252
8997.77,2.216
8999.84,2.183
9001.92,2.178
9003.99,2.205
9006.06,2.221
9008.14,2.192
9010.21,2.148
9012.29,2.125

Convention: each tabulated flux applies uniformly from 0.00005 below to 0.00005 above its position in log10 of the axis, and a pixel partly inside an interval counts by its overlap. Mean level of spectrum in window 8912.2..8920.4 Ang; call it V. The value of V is 2.27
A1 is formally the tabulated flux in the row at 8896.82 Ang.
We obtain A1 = 2.315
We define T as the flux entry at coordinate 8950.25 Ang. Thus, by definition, 2.236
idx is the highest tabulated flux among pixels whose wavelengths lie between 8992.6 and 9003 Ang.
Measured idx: 2.269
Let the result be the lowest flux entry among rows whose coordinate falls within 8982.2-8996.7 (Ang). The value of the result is 2.248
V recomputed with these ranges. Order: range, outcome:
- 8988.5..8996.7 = 2.26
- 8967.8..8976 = 2.26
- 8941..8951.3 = 2.23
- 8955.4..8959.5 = 2.26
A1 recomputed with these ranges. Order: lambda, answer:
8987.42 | 2.248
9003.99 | 2.205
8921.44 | 2.218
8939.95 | 2.258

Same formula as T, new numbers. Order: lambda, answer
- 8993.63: 2.269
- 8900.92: 2.303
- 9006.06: 2.221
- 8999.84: 2.183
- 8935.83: 2.27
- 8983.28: 2.278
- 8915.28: 2.295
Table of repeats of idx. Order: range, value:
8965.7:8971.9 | 2.274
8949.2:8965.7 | 2.287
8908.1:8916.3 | 2.295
